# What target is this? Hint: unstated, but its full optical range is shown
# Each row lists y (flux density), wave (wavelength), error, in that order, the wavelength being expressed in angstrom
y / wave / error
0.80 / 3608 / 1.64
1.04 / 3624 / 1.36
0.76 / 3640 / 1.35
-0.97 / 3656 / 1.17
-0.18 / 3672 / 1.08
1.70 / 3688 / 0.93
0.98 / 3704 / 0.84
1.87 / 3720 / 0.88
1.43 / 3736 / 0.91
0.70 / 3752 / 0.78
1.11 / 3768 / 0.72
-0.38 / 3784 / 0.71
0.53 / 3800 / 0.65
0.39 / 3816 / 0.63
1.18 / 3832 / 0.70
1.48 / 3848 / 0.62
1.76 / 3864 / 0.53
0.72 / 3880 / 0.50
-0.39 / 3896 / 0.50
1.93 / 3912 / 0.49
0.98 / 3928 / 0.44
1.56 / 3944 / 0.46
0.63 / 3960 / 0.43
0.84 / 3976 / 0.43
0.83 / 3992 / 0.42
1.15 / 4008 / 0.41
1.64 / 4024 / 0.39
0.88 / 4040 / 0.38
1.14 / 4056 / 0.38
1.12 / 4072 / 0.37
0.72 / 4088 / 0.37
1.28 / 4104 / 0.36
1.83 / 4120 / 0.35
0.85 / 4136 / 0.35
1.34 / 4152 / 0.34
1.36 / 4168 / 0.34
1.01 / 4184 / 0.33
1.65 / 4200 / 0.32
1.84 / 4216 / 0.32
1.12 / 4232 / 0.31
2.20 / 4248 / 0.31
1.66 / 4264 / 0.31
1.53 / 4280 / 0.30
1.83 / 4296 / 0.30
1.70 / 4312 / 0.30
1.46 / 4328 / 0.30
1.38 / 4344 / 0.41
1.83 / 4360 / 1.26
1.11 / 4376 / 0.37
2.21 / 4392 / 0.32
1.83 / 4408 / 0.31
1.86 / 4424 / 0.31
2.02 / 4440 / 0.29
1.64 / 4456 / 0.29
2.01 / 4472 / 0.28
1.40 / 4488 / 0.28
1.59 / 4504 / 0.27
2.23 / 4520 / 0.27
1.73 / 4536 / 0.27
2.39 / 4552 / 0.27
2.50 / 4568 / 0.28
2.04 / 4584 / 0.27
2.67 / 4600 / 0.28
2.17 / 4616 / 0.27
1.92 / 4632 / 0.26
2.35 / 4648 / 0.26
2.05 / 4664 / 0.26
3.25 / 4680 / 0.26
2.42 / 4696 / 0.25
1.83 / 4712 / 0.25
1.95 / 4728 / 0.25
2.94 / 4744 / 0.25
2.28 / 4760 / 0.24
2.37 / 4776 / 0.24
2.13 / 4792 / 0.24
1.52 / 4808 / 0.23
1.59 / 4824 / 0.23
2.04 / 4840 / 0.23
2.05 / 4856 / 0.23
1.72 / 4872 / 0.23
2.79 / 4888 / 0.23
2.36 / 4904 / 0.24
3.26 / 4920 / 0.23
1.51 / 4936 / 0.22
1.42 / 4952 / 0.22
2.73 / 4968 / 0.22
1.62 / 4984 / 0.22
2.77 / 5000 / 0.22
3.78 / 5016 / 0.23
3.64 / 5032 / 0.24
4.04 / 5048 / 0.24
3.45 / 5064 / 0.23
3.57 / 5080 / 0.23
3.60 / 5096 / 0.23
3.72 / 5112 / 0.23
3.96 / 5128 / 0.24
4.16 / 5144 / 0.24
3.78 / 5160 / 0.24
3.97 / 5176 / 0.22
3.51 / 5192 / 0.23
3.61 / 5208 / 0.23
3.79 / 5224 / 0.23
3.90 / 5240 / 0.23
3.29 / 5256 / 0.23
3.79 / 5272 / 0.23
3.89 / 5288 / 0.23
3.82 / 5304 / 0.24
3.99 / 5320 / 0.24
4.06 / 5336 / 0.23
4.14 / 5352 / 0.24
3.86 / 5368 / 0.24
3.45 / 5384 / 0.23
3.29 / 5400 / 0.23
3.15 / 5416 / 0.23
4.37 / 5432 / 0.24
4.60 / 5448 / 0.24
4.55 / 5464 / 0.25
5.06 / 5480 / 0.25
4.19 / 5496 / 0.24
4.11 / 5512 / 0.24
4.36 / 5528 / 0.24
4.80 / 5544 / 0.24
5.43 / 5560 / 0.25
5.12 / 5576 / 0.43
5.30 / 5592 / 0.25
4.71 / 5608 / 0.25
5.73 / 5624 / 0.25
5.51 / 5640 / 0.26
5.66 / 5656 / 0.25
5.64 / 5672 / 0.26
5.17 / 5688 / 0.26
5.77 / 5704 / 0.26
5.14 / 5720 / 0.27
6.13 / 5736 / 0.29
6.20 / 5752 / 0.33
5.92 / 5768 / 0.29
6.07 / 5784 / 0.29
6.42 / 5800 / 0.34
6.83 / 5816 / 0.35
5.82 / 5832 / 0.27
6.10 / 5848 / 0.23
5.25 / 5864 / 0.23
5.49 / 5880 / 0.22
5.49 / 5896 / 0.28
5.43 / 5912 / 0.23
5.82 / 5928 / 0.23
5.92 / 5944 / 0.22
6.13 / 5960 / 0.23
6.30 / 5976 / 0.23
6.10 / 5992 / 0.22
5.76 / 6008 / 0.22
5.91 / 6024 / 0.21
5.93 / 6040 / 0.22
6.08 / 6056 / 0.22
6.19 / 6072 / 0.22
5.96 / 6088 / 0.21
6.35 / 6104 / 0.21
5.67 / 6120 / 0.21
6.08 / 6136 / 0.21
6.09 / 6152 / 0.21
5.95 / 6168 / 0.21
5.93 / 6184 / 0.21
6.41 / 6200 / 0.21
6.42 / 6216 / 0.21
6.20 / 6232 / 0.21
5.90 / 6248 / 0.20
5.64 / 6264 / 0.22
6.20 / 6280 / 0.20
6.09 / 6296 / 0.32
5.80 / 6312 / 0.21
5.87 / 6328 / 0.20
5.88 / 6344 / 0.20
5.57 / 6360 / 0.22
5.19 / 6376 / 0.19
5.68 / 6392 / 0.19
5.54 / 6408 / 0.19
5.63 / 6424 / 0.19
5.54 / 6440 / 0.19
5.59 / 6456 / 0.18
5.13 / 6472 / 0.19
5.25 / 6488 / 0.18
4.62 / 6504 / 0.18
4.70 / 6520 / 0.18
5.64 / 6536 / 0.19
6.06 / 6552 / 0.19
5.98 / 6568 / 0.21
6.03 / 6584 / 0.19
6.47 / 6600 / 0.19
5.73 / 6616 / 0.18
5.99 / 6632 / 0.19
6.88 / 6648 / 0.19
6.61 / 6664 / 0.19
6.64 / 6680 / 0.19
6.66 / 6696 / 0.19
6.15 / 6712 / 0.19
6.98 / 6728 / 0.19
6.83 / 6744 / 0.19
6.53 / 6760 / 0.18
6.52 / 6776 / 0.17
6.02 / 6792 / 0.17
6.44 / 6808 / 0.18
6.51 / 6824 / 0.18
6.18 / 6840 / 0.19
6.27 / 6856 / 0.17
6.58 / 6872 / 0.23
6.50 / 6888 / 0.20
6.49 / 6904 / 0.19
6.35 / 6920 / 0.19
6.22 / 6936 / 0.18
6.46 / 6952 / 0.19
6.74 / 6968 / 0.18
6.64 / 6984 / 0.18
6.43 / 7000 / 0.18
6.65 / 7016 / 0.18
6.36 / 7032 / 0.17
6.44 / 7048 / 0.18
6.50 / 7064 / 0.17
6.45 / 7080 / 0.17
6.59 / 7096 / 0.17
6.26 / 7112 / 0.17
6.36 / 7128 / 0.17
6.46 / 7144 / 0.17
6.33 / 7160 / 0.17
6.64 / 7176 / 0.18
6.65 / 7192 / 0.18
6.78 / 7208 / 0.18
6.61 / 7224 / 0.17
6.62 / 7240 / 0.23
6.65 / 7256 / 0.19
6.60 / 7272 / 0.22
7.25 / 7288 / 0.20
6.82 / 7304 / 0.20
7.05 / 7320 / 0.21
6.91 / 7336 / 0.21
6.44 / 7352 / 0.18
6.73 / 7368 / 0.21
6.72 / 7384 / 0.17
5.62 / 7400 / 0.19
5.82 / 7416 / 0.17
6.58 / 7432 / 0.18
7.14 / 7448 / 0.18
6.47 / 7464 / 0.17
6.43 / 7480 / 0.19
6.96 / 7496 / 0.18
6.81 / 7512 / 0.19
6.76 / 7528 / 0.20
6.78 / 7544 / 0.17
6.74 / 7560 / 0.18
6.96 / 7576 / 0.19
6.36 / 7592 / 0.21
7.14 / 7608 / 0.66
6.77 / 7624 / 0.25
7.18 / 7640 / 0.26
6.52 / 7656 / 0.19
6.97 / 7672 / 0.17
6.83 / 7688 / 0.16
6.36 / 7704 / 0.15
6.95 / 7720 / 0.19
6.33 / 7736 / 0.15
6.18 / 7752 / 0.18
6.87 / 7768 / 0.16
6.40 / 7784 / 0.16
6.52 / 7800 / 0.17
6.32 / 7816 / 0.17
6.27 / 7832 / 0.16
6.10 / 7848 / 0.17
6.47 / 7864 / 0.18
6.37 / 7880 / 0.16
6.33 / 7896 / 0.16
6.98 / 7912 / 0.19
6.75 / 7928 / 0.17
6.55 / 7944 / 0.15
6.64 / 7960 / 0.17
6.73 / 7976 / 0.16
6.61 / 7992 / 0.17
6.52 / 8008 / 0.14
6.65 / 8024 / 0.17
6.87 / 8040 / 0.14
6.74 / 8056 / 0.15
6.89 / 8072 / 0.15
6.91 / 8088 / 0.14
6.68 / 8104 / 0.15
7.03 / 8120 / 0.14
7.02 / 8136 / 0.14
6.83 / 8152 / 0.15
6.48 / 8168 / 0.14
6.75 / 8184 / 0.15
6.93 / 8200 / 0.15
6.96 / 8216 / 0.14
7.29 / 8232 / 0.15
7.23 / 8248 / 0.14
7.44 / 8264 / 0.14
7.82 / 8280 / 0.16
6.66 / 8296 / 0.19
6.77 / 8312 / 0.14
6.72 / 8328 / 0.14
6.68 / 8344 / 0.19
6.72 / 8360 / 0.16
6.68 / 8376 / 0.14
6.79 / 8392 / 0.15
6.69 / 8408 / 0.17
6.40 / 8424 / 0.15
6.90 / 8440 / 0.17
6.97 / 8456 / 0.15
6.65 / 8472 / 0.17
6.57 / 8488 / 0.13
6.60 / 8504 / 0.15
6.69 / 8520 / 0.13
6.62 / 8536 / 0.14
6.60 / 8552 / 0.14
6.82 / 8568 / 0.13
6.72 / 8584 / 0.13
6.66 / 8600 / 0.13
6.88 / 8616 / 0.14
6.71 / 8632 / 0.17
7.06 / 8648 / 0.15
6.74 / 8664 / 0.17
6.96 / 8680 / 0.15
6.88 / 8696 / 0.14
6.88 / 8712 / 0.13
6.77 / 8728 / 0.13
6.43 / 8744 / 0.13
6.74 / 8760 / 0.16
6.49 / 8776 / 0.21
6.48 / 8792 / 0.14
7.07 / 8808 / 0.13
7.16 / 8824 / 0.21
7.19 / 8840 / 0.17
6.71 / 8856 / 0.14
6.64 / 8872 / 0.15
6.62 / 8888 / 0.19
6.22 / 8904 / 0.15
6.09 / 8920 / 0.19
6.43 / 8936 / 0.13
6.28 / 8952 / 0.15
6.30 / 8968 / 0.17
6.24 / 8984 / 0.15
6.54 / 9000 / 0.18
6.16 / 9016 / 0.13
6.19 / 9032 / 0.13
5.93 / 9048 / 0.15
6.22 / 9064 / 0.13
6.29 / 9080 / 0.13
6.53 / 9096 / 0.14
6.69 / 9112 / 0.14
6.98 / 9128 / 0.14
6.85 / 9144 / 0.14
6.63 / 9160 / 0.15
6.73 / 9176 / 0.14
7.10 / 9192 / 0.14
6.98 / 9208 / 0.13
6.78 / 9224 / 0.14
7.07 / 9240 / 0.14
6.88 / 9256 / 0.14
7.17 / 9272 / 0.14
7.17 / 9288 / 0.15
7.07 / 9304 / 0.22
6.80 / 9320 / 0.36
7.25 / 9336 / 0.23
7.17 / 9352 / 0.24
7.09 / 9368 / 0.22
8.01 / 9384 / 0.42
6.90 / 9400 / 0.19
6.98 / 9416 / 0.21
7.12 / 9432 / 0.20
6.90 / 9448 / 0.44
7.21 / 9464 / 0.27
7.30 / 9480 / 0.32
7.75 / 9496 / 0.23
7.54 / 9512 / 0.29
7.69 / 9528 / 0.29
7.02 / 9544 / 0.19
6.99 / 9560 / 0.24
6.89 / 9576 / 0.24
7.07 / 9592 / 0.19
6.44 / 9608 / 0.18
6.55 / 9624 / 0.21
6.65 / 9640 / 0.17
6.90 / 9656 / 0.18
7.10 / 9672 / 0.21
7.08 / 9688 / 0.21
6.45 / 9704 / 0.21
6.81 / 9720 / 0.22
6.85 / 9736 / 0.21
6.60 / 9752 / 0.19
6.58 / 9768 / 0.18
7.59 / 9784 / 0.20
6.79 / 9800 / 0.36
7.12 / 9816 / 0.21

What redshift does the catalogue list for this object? 0.26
